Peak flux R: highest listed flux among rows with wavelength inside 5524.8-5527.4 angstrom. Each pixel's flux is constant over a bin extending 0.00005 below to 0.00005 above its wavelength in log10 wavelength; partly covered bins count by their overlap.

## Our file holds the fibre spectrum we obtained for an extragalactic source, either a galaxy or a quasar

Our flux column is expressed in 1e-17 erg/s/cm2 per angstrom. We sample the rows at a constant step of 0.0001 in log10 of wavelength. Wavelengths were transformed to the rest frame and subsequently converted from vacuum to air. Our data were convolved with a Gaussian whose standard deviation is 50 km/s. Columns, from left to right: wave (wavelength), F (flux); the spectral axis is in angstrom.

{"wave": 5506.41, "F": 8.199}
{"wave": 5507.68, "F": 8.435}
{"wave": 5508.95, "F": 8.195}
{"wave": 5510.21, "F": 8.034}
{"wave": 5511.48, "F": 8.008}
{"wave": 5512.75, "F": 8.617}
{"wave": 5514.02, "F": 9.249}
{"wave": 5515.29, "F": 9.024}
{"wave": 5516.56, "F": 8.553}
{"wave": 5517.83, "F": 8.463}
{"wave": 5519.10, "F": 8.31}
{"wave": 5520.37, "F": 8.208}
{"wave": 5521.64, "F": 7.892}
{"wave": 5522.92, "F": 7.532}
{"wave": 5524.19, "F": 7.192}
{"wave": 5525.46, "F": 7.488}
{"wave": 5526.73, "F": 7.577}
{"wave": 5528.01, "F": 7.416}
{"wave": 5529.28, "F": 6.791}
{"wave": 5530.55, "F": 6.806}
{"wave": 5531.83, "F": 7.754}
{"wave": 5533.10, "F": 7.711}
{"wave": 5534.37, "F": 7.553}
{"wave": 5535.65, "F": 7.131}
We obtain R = 7.577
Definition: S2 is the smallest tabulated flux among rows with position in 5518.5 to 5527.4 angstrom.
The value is 7.192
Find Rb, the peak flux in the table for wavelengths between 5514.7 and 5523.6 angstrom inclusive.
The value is 9.024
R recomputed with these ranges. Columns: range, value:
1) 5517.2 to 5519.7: 8.463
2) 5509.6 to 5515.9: 9.249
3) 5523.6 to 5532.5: 7.754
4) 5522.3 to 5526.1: 7.532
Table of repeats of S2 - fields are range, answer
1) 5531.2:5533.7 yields 7.711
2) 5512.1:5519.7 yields 8.31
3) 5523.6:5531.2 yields 6.791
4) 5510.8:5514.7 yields 8.008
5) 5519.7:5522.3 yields 7.892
